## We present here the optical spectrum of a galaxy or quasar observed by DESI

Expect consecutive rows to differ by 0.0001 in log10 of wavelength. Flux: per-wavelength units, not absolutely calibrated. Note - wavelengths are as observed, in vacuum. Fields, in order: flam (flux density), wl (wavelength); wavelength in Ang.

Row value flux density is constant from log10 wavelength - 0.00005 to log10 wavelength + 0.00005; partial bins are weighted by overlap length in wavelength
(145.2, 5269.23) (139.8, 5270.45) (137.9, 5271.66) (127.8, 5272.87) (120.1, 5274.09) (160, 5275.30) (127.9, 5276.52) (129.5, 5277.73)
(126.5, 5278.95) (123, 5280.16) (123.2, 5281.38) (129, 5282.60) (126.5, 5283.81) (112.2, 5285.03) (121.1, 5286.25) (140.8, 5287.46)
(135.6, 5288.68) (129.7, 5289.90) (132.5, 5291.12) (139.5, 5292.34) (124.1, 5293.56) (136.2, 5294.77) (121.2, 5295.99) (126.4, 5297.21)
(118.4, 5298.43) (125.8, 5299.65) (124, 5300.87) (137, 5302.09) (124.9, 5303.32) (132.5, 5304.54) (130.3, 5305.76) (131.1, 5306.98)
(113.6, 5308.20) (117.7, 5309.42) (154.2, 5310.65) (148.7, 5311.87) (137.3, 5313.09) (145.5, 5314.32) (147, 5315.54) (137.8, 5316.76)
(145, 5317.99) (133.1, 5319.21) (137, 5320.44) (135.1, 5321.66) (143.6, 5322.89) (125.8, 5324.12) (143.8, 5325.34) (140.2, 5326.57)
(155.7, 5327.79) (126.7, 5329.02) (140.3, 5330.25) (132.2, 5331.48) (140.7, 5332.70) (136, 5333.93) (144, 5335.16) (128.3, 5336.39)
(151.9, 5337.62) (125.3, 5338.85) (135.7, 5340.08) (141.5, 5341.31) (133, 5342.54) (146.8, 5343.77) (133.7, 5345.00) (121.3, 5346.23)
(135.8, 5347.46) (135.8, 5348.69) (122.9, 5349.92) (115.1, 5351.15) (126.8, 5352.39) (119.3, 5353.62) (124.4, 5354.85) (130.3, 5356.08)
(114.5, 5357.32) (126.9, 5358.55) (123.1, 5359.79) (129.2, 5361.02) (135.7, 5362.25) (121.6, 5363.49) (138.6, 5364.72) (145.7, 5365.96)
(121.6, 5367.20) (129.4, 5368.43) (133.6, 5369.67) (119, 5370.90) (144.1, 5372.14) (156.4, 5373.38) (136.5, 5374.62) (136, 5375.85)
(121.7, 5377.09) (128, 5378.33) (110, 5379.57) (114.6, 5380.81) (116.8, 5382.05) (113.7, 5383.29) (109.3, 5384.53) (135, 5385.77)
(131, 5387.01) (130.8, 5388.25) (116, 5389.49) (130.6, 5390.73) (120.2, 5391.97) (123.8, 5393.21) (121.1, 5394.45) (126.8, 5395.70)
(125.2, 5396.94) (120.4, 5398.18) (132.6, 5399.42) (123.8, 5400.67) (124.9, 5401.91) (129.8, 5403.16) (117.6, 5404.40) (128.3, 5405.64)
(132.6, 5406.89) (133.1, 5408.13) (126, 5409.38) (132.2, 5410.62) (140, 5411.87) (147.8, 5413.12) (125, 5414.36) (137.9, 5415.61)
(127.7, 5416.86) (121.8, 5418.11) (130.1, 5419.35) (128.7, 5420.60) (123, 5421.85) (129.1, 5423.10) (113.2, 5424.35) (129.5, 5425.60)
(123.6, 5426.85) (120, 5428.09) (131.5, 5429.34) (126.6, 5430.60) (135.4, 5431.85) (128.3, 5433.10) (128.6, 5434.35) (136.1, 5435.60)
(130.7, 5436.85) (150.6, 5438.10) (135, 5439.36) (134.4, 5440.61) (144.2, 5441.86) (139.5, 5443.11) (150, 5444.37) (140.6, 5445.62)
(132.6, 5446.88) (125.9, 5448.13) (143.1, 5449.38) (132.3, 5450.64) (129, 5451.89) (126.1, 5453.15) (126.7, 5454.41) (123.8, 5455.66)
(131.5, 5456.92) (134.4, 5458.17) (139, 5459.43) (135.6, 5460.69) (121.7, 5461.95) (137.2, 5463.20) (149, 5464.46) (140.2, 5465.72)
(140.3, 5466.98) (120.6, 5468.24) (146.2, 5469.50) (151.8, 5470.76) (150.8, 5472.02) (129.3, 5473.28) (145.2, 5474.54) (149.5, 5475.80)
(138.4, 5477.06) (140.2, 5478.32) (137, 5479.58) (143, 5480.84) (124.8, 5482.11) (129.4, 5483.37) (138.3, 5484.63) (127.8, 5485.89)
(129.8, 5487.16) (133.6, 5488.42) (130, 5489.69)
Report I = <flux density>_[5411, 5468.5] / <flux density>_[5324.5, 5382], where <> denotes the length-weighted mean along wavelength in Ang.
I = 1.01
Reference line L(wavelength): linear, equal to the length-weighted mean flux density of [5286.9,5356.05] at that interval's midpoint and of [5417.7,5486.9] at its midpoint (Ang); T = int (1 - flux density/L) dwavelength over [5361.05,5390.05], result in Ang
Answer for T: 1.2 Ang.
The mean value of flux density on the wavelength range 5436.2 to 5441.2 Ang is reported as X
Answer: 138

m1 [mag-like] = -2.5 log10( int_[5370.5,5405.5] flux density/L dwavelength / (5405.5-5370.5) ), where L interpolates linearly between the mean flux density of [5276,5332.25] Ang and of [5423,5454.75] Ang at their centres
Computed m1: 0.06 mag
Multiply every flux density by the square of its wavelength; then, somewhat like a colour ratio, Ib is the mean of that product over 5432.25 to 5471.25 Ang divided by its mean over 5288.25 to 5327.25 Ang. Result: 1.1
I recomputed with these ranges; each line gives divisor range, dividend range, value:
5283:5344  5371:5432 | 0.95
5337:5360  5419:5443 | 1.01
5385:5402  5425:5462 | 1.06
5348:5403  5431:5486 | 1.08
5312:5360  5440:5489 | 1.01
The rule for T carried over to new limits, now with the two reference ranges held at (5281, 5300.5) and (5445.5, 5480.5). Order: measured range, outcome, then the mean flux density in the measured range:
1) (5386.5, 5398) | 0.69 Ang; 125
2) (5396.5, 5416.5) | 0.55 Ang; 130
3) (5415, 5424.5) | 0.50 Ang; 127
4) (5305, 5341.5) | -2.29 Ang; 137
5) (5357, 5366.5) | 0.11 Ang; 130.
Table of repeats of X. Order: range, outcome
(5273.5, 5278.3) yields 135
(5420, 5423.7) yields 127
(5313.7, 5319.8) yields 142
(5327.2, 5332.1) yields 139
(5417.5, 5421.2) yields 127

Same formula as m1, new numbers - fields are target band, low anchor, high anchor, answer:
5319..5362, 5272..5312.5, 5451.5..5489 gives -0.02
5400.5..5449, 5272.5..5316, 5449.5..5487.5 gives 0.03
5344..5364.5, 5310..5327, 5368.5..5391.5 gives 0.05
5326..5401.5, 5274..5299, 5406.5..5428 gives 0.00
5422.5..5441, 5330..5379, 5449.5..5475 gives 0.04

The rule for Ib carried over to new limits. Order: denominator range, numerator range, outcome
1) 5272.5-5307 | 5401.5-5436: 1.05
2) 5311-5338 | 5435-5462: 1.01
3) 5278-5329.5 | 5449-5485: 1.09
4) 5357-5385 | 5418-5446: 1.06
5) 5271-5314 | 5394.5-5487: 1.08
